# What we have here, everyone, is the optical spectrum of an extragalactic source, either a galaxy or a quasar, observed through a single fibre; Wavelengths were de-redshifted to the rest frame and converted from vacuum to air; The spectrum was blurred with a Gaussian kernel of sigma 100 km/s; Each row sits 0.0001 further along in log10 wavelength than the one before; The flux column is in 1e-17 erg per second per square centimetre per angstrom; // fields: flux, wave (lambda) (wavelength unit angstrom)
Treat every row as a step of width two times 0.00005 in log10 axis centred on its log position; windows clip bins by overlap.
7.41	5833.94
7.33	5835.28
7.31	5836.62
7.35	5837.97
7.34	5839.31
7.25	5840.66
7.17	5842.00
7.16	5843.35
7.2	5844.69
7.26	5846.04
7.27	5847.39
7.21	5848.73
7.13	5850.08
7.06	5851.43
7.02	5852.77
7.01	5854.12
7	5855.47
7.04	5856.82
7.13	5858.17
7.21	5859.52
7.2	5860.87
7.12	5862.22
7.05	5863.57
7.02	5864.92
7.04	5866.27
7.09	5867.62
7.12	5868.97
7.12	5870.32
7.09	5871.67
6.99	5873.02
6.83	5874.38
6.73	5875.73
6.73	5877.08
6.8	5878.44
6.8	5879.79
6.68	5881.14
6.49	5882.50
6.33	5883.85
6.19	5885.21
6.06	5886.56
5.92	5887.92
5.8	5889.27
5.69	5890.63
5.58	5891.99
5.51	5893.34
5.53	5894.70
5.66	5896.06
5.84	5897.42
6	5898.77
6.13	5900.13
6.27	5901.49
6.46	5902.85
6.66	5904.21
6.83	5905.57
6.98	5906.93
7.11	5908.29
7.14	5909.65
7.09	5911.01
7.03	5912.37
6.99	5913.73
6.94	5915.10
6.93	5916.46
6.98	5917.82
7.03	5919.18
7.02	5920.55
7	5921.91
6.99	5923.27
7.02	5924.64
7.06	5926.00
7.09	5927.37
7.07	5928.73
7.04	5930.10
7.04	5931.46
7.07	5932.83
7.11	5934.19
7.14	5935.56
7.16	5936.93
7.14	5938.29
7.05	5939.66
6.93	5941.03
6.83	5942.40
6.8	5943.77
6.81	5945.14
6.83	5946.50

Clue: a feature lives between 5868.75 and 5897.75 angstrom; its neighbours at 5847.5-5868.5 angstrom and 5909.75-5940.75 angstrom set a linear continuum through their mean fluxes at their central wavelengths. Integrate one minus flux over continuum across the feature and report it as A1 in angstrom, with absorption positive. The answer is 3.0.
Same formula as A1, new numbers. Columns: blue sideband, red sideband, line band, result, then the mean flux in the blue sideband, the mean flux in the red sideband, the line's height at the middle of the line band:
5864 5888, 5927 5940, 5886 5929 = 2.5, 6.75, 7.1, 6.94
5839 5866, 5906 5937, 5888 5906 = 2.8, 7.14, 7.04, 7.07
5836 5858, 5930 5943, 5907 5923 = 0.1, 7.17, 7.05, 7.08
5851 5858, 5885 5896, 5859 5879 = -1.5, 7.03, 5.76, 6.52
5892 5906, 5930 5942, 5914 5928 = -0.7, 6.05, 7.07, 6.66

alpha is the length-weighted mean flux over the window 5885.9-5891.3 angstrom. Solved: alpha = 5.86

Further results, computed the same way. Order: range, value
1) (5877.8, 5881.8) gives 6.77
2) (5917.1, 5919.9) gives 7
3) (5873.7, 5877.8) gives 6.76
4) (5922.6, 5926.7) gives 7.01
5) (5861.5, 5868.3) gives 7.07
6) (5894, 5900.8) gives 5.83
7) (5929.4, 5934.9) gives 7.06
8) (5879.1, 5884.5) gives 6.59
